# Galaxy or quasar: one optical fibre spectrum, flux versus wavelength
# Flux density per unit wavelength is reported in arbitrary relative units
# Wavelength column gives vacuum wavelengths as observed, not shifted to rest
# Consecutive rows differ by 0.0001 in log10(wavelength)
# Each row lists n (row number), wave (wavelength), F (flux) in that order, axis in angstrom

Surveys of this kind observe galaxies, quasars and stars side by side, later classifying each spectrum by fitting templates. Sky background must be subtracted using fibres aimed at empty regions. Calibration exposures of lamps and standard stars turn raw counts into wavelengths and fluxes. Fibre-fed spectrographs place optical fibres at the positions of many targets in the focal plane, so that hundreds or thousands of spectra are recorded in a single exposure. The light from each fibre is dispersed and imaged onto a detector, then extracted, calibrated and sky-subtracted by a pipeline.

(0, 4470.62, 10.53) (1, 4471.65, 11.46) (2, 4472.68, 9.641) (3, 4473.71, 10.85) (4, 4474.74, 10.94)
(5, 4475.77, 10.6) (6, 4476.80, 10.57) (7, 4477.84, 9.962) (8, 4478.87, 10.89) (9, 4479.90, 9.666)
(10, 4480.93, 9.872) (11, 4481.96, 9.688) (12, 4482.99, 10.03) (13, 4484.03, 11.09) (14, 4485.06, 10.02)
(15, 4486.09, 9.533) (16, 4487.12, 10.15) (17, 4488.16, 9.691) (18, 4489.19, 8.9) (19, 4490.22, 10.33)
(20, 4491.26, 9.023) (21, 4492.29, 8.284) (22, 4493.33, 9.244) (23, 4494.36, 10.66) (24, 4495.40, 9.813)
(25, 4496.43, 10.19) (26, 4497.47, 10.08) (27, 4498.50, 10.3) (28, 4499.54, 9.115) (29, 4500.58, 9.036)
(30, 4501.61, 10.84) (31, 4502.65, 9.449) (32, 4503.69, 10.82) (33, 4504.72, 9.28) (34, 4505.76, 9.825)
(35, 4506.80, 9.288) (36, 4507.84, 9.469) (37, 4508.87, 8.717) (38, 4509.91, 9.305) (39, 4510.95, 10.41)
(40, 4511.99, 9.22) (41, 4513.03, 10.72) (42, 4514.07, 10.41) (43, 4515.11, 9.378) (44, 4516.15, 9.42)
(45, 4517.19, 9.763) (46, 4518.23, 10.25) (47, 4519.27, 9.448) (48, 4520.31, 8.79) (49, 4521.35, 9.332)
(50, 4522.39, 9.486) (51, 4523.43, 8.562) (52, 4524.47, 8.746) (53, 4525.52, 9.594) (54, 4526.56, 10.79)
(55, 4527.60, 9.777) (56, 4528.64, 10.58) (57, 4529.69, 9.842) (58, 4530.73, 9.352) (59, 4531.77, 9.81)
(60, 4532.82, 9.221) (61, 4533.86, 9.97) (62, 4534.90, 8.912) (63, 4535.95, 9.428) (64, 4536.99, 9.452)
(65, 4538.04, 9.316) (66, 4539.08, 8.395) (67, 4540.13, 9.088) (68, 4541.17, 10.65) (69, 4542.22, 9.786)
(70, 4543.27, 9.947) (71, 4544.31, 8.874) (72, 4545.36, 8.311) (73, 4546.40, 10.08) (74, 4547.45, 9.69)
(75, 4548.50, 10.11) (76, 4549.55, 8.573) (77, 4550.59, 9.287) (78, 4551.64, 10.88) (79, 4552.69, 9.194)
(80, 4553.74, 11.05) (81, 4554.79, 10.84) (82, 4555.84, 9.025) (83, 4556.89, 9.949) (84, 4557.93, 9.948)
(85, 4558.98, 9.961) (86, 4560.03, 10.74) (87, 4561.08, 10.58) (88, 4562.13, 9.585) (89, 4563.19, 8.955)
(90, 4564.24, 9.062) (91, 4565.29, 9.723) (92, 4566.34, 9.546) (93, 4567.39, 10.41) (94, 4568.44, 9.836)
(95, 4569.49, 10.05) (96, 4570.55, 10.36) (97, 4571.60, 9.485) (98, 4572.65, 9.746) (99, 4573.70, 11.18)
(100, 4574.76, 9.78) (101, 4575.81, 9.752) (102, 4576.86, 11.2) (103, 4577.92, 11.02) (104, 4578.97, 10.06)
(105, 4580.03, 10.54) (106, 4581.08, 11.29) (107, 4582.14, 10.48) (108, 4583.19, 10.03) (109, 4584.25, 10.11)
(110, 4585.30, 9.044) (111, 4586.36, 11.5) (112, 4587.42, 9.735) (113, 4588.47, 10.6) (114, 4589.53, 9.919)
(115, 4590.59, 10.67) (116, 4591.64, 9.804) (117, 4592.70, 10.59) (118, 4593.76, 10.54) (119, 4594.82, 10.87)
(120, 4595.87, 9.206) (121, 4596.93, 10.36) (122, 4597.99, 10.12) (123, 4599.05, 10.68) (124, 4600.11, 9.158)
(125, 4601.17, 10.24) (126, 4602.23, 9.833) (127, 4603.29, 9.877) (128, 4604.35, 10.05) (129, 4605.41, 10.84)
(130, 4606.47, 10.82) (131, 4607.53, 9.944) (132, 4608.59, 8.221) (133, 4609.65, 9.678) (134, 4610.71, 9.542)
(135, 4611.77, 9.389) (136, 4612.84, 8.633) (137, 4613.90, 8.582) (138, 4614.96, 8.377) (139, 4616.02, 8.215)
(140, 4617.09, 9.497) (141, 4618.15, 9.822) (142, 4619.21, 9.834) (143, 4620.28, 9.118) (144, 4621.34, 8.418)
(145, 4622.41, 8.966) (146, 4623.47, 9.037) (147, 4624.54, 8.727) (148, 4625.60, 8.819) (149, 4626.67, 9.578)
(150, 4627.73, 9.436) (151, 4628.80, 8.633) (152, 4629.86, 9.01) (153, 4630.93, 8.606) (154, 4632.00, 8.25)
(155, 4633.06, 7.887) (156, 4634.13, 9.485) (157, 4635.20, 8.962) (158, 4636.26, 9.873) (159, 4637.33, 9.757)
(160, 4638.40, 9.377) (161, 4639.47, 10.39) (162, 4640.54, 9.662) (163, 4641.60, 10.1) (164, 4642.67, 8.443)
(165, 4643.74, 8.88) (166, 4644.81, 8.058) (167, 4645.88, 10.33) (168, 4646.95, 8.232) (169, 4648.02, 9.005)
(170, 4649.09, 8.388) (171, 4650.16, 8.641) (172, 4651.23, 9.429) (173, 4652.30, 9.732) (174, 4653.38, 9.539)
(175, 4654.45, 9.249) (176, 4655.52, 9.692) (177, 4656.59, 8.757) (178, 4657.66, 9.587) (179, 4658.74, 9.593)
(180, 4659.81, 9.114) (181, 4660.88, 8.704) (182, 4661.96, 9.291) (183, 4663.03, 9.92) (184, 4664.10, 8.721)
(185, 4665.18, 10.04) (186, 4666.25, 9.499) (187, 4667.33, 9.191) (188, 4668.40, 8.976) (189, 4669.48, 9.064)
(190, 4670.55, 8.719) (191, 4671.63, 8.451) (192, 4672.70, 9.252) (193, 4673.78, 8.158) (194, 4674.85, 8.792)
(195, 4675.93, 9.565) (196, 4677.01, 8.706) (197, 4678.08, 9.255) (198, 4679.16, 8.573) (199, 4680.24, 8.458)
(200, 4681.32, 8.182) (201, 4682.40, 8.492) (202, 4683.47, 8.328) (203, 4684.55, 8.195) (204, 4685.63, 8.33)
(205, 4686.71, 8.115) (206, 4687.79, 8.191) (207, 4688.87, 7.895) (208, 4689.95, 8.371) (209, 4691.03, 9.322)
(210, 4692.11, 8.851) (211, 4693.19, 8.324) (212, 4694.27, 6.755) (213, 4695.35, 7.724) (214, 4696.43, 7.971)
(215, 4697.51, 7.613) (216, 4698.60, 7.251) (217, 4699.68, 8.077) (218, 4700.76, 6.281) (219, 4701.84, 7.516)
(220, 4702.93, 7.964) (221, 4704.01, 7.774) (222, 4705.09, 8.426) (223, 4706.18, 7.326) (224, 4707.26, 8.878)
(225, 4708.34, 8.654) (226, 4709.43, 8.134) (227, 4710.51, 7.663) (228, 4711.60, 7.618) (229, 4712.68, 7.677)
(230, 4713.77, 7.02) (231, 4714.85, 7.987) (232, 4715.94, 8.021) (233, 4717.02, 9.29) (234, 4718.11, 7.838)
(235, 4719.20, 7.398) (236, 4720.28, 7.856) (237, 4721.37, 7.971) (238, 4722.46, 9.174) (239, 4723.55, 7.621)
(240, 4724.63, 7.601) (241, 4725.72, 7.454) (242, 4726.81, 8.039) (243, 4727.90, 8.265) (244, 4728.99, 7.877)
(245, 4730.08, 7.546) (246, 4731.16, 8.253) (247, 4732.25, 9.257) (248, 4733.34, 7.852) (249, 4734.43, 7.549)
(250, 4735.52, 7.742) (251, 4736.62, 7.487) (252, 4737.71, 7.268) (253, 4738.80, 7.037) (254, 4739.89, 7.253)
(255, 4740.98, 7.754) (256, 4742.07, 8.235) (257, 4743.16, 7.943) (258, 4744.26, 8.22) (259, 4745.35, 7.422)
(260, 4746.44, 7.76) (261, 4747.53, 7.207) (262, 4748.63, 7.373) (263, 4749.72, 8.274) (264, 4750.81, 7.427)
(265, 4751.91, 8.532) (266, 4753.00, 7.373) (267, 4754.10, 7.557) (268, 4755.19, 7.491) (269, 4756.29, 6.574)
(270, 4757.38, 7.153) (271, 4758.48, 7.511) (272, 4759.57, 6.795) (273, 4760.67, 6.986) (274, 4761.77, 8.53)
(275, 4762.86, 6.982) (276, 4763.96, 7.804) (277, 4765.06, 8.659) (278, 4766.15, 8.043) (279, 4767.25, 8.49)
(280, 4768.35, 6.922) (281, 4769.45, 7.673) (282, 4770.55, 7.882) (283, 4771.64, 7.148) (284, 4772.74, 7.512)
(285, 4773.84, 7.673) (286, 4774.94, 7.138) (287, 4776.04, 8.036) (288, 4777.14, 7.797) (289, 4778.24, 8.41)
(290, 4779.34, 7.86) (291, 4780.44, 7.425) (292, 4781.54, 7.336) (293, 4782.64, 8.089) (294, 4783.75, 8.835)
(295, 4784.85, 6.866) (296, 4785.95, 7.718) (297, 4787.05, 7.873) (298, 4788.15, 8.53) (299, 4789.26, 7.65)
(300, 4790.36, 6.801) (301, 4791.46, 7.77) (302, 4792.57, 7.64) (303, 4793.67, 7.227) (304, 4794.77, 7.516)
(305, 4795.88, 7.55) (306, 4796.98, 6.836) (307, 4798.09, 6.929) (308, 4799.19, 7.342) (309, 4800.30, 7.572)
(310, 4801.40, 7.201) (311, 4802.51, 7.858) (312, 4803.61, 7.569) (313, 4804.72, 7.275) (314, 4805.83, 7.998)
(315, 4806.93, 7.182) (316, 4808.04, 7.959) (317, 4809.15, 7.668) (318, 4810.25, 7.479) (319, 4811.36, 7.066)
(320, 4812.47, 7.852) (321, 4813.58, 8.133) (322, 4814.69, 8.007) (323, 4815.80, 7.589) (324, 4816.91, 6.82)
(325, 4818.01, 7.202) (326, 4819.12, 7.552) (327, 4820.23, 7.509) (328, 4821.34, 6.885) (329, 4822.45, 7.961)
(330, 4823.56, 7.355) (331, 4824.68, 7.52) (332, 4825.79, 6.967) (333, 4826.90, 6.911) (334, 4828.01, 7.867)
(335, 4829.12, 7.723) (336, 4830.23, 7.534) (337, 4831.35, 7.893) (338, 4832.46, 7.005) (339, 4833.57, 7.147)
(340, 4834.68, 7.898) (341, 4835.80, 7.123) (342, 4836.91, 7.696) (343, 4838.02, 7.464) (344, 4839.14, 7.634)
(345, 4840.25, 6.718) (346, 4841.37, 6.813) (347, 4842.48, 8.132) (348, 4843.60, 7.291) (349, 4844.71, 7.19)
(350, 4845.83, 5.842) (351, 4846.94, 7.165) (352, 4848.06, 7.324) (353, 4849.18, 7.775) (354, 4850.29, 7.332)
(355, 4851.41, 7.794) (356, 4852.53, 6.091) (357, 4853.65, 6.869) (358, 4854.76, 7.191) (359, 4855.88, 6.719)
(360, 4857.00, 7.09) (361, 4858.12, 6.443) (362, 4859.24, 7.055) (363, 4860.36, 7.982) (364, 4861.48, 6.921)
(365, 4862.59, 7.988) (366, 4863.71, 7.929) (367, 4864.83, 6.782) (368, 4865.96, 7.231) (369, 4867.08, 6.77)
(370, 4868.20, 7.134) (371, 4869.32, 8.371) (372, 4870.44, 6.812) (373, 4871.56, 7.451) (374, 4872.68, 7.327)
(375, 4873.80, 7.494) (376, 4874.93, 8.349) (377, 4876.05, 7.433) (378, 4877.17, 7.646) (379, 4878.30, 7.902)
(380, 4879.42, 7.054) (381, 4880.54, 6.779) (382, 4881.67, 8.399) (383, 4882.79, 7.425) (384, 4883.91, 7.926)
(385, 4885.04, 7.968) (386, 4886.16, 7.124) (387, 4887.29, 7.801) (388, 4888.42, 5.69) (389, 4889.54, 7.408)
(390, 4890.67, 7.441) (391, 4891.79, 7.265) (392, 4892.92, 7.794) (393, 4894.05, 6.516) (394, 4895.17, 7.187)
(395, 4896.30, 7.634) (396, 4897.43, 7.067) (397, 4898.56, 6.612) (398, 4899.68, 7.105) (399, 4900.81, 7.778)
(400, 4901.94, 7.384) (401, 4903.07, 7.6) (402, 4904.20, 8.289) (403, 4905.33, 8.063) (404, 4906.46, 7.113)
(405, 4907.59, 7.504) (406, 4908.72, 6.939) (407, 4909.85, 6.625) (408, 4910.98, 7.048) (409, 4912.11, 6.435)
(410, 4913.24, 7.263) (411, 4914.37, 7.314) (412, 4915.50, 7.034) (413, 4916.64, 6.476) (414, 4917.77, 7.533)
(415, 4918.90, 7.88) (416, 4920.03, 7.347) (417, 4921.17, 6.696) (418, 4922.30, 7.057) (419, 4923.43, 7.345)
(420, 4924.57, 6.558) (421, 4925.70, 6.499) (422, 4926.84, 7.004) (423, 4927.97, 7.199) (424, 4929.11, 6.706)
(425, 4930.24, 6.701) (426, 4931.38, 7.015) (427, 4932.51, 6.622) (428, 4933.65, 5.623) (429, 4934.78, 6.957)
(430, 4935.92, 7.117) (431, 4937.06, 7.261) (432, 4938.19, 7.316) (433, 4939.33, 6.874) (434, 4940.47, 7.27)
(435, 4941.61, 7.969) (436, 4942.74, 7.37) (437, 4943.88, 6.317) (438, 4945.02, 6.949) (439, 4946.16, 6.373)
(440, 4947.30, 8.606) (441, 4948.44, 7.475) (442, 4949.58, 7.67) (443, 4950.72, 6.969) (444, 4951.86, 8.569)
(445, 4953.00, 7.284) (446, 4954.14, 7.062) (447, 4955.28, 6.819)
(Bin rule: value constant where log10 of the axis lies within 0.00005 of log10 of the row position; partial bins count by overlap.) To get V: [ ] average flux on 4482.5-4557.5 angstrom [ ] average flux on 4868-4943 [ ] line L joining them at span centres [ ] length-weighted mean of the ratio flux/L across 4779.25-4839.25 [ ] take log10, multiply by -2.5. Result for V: 0.046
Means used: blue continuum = 9.67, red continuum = 7.24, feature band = 7.52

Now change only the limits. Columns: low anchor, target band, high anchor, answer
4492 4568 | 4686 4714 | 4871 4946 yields 0.09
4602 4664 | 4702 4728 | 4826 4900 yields 0.08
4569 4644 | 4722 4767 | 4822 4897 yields 0.09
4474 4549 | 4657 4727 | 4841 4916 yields 0.02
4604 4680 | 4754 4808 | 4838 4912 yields 0.07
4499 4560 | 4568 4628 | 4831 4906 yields -0.08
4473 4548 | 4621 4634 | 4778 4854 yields 0.01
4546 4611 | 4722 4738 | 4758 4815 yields 0.05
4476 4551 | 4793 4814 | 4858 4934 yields 0.05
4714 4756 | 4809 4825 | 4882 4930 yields 0.00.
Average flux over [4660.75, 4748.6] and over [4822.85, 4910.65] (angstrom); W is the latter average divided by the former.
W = 0.90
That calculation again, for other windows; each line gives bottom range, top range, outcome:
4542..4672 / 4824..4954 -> 0.76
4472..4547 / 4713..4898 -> 0.77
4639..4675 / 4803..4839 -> 0.82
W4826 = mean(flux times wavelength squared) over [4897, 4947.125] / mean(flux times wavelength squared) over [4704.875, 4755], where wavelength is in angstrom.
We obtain 0.98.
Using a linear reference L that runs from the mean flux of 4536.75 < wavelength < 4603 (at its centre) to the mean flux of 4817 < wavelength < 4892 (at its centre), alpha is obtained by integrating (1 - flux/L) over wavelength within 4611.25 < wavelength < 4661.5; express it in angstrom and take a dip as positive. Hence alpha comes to 1.38 angstrom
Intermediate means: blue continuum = 9.98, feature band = 9.1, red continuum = 7.33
